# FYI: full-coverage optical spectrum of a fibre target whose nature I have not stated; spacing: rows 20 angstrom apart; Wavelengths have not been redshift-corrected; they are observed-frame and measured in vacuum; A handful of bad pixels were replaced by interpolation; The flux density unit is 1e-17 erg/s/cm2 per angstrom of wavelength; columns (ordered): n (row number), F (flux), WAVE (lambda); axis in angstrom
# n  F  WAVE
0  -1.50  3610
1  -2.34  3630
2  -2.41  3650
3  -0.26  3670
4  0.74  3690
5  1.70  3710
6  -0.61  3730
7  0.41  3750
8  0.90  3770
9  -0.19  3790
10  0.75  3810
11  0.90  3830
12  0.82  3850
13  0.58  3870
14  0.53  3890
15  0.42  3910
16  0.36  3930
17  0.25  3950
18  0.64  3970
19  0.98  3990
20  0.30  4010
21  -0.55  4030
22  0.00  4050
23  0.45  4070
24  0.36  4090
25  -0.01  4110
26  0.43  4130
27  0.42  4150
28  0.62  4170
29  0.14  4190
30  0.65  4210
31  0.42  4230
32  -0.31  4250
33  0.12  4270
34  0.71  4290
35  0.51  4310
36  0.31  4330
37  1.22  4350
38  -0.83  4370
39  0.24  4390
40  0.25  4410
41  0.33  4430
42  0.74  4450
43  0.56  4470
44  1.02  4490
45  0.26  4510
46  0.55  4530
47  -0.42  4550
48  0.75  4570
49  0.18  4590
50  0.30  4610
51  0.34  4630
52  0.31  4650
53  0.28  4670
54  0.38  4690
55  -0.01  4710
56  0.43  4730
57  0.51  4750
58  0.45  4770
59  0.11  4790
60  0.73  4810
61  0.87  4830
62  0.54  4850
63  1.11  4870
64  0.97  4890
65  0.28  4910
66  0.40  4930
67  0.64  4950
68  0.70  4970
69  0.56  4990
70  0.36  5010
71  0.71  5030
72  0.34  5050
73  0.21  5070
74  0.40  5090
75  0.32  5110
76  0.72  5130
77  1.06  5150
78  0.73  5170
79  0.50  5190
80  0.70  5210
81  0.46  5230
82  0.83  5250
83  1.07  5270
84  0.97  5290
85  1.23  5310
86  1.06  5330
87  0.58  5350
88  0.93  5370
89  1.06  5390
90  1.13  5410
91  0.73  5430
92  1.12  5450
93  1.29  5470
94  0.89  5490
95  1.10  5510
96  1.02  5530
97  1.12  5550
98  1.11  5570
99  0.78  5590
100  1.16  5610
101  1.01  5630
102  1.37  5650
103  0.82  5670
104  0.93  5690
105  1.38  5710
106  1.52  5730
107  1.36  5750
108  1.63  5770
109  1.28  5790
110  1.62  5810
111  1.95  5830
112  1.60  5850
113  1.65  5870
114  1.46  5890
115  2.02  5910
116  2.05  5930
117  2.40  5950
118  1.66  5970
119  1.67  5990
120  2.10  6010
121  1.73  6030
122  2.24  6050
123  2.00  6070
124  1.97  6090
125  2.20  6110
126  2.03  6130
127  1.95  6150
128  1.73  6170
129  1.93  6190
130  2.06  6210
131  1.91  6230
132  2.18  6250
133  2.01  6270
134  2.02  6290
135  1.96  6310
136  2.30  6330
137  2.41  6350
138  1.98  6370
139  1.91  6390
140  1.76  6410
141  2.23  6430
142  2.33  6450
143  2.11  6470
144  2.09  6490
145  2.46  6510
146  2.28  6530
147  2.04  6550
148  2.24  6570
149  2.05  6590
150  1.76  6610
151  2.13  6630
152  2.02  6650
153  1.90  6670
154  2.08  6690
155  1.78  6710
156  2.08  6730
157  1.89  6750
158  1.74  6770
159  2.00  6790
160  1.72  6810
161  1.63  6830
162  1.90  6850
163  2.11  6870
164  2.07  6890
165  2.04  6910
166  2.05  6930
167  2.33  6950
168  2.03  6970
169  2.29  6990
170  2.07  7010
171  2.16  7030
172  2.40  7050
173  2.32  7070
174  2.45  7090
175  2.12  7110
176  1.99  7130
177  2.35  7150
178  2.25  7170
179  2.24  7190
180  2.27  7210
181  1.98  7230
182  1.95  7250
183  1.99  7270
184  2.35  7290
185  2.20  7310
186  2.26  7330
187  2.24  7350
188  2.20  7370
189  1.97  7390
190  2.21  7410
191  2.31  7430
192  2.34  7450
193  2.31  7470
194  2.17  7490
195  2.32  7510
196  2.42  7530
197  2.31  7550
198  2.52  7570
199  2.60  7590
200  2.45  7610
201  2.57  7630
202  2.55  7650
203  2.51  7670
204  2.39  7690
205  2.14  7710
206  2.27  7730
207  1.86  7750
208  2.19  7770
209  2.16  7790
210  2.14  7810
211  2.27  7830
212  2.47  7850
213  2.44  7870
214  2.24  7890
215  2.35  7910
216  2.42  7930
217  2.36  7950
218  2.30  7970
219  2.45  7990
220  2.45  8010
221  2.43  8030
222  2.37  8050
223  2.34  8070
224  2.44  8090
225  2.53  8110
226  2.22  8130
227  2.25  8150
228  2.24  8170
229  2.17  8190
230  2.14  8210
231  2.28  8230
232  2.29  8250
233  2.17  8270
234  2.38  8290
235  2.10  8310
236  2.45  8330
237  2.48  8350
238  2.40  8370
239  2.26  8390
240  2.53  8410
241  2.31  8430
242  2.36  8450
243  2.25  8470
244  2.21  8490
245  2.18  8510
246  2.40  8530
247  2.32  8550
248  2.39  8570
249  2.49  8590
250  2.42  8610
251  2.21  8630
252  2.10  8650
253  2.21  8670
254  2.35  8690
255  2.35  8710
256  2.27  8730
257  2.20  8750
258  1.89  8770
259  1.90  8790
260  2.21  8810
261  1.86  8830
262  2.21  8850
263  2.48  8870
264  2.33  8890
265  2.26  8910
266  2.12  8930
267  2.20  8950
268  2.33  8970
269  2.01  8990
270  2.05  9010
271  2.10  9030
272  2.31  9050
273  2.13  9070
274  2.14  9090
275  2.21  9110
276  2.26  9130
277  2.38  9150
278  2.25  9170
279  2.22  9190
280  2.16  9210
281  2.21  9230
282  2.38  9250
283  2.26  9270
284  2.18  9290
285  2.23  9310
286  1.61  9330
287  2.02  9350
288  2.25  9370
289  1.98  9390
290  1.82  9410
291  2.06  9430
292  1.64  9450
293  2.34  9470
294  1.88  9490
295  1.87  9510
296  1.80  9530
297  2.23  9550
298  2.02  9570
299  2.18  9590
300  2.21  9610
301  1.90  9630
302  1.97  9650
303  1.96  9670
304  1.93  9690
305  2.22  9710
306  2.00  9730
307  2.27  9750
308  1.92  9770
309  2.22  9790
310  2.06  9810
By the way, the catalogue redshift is 0.317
